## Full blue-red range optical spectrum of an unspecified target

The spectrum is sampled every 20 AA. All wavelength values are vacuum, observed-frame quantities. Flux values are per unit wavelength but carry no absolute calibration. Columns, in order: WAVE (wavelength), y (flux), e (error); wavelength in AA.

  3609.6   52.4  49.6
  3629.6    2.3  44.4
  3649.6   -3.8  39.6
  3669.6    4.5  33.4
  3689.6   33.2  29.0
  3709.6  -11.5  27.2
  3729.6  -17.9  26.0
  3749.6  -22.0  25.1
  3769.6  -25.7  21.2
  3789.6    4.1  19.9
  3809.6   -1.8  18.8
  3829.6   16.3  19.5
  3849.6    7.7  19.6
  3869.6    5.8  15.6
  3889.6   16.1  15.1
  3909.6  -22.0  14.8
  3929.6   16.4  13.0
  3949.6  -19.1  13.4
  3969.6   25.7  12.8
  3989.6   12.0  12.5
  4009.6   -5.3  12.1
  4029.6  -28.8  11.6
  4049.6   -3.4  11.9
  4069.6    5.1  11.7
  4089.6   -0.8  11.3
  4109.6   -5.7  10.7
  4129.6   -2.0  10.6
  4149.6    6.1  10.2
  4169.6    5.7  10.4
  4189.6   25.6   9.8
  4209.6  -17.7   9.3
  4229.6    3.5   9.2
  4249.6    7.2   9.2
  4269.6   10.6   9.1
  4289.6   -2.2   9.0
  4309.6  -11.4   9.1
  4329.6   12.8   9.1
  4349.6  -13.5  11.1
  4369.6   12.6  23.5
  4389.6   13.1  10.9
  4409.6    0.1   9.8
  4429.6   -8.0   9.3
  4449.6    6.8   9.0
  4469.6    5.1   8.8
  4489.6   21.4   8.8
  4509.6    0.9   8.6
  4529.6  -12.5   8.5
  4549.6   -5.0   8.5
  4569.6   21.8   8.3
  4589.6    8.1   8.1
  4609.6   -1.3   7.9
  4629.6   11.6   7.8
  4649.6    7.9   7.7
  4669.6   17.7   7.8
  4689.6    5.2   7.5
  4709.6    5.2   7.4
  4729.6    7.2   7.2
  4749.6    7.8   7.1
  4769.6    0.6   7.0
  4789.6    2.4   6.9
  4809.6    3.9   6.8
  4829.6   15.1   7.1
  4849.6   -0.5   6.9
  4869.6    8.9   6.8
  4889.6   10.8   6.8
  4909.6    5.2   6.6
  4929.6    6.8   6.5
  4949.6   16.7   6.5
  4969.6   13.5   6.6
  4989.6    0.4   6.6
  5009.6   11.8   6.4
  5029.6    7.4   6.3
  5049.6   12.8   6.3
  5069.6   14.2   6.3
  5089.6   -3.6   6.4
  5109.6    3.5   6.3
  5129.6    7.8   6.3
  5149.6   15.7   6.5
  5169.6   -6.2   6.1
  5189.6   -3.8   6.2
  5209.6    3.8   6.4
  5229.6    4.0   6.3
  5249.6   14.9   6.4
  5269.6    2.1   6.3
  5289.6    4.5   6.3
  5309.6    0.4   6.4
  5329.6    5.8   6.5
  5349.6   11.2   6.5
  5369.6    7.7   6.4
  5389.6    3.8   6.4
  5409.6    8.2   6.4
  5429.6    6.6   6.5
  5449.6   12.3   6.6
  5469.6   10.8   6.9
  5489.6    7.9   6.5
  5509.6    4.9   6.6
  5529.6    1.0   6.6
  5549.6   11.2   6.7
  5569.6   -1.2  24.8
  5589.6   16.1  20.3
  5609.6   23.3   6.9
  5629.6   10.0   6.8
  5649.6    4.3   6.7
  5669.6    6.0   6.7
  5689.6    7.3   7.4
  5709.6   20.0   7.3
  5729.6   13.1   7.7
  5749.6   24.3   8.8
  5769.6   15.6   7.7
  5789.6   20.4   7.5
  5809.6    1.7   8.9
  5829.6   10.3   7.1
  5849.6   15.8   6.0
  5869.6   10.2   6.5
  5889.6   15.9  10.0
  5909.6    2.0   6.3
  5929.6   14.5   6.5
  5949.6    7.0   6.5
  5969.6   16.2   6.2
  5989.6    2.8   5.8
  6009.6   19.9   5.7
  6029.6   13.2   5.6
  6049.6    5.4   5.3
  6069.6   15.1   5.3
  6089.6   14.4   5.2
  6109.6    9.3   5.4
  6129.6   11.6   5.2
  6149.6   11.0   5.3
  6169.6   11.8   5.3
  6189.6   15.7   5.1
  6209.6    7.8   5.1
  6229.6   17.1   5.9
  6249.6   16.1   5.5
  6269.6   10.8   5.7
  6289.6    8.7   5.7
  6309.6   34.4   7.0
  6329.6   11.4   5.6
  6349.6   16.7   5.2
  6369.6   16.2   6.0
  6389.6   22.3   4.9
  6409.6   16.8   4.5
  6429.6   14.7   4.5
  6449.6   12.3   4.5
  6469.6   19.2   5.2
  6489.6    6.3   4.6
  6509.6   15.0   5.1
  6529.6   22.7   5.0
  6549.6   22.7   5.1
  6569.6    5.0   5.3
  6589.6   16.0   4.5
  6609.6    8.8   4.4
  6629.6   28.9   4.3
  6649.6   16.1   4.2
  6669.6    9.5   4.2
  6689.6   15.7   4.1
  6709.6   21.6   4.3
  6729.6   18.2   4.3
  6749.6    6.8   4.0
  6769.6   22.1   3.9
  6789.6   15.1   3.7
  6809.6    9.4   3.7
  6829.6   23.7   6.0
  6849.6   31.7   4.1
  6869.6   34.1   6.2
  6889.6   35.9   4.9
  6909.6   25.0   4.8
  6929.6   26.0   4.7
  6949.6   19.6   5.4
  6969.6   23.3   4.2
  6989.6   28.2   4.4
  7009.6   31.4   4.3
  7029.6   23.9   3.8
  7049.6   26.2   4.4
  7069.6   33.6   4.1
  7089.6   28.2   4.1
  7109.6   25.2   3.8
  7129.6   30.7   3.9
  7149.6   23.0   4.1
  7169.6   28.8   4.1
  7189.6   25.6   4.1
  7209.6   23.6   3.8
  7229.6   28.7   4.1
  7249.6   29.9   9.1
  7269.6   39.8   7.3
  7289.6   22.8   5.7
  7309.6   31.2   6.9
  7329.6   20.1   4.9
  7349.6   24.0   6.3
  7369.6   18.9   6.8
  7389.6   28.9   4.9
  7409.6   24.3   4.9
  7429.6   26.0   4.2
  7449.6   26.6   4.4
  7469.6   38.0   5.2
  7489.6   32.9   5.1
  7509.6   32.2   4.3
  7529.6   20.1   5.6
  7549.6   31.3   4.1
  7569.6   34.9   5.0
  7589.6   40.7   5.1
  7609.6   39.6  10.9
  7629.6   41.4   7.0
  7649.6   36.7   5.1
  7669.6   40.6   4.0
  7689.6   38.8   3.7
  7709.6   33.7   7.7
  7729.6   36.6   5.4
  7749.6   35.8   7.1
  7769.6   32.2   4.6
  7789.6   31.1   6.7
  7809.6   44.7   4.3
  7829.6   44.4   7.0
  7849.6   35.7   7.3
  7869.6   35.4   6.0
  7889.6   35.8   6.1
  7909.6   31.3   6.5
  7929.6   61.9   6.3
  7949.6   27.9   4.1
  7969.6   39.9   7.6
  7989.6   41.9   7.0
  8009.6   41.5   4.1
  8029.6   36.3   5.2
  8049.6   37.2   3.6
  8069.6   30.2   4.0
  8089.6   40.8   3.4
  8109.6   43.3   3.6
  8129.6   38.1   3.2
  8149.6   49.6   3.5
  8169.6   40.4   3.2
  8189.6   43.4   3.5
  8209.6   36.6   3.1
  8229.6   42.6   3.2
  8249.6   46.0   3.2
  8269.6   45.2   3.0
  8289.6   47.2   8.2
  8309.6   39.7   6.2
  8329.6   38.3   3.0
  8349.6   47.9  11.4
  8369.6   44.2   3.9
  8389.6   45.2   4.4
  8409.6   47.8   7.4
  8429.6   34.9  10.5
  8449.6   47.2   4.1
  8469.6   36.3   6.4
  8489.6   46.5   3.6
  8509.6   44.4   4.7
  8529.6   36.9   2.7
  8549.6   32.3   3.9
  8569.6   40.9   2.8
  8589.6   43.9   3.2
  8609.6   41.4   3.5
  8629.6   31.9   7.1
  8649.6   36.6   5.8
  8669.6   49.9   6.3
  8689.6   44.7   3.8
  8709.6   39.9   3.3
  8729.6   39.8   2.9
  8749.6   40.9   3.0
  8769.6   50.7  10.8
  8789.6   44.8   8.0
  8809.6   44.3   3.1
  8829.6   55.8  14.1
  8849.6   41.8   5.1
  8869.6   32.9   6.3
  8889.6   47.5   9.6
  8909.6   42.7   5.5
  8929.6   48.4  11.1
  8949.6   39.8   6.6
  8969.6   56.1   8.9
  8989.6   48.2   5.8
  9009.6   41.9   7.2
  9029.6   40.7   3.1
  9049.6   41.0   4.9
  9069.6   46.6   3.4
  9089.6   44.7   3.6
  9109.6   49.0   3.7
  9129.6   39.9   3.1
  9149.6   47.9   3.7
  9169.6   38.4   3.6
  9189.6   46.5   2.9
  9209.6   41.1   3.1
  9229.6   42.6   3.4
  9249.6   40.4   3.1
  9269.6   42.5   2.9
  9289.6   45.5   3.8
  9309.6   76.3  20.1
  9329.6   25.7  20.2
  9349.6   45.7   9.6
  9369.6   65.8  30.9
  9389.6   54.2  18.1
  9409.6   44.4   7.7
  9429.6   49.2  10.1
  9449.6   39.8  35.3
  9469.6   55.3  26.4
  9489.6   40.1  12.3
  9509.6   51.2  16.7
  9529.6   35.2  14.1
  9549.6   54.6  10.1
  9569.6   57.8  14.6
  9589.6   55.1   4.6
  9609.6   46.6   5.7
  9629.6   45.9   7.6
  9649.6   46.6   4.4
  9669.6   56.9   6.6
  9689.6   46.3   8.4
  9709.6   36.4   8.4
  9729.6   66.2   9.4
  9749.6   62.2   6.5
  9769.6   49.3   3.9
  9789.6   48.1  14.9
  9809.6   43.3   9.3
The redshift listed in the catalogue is 0.714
